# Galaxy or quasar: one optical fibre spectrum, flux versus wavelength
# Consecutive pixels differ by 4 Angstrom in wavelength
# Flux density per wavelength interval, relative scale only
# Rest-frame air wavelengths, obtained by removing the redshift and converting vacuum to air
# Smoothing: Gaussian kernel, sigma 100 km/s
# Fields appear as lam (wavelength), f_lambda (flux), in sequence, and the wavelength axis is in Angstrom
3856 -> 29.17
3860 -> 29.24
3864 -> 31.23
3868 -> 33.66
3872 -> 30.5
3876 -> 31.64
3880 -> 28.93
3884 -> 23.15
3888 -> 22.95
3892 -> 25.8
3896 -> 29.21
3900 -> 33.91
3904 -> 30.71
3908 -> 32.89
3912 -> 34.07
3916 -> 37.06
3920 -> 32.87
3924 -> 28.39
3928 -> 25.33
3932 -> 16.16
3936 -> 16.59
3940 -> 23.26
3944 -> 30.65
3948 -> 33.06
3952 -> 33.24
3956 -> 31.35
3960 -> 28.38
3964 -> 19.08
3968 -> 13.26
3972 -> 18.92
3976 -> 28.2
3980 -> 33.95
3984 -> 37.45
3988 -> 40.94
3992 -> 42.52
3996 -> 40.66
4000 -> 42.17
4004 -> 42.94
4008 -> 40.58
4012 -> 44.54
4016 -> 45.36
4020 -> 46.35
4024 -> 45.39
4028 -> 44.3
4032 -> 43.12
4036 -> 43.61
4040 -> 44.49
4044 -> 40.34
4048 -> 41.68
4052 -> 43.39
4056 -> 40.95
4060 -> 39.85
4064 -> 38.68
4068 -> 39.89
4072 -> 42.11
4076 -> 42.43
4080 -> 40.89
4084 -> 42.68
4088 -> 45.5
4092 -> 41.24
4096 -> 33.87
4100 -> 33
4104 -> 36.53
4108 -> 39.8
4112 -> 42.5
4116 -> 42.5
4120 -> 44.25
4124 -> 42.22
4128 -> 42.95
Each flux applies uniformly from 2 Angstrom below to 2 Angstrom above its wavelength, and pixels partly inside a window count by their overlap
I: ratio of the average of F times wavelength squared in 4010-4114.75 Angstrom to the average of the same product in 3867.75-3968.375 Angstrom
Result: 1.60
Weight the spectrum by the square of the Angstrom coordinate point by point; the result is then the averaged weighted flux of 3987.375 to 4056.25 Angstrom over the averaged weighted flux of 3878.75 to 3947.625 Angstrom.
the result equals 1.6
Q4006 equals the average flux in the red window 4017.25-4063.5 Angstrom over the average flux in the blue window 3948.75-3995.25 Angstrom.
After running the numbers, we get 1.4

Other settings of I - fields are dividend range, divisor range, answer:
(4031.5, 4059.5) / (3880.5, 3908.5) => 1.62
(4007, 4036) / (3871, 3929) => 1.58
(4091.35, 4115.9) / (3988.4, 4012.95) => 0.95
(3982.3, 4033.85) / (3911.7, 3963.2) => 1.58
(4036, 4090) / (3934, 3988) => 1.61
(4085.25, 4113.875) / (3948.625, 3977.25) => 1.67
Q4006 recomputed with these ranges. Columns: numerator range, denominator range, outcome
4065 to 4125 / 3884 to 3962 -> 1.42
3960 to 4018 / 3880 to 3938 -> 1.25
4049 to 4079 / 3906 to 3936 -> 1.43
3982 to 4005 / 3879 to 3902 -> 1.51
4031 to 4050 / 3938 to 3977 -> 1.65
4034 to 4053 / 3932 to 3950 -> 1.72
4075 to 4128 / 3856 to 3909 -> 1.38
